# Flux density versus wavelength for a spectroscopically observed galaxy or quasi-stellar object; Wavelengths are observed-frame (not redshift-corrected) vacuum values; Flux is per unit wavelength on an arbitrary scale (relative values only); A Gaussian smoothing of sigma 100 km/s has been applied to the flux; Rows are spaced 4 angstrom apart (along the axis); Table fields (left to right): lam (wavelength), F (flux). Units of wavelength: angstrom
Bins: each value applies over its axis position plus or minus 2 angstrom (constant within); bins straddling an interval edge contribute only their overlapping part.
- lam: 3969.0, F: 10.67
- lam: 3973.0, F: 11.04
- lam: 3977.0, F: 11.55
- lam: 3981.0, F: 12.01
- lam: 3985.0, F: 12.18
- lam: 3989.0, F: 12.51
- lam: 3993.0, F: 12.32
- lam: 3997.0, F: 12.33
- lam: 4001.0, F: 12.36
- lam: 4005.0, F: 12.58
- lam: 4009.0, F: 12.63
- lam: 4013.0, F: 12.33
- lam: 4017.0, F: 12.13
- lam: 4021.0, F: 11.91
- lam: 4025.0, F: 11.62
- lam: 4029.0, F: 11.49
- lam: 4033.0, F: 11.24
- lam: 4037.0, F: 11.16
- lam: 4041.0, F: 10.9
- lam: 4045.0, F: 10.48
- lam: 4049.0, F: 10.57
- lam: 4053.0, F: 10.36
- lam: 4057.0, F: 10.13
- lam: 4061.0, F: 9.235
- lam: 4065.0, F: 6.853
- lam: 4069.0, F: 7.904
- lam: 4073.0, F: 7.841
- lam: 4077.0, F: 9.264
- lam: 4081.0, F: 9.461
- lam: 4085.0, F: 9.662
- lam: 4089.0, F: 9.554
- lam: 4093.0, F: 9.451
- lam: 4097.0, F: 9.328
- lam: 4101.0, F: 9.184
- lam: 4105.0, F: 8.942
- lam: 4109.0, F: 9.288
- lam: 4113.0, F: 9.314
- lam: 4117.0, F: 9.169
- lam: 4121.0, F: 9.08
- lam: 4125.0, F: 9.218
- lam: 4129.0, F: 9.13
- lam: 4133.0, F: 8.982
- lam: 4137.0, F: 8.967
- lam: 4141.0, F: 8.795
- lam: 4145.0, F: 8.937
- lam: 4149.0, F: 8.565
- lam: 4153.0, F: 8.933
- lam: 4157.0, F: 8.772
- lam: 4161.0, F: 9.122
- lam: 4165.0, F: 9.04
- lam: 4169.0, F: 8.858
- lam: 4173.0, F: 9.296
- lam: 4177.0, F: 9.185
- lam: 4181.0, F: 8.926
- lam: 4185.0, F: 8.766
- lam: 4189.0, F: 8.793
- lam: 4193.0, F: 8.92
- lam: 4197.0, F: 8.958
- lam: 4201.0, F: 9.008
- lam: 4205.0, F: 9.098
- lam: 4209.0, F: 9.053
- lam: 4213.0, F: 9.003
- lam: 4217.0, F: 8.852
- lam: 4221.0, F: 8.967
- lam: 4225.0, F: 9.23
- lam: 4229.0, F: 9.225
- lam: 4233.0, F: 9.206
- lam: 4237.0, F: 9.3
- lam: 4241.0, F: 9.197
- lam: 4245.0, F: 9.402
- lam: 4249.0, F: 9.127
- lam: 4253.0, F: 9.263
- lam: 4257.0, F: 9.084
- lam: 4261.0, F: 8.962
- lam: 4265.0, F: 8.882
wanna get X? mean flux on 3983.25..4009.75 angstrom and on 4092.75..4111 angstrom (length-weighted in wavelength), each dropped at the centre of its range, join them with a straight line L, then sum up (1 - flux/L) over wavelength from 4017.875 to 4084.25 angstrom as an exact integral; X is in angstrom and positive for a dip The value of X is 4.5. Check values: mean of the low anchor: 12.4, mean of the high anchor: 9.22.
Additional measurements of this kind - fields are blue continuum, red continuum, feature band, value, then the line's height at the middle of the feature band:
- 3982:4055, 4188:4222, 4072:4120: 6.1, 10.6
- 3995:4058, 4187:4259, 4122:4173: 5.4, 10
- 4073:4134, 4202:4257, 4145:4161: 0.6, 9.19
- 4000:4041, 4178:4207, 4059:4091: 6.5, 10.9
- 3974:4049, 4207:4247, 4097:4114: 2.3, 10.7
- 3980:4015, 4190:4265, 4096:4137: 5.9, 10.7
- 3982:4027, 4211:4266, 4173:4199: 2.3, 9.83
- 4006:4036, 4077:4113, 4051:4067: 2.2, 10.6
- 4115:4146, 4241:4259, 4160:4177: 0.0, 9.09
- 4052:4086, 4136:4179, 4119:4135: -0.3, 8.94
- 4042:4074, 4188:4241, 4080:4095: -0.5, 9.23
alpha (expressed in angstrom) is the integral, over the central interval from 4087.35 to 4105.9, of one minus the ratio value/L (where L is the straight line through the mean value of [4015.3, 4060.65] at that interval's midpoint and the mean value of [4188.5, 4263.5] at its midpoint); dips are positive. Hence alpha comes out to 2.0 angstrom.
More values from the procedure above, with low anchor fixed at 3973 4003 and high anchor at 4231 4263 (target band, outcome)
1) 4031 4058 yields 1.8 angstrom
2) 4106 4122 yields 2.2 angstrom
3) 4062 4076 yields 4.3 angstrom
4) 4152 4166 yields 1.7 angstrom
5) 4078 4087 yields 1.2 angstrom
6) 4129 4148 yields 2.7 angstrom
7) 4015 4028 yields -0.1 angstrom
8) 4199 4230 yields 1.6 angstrom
